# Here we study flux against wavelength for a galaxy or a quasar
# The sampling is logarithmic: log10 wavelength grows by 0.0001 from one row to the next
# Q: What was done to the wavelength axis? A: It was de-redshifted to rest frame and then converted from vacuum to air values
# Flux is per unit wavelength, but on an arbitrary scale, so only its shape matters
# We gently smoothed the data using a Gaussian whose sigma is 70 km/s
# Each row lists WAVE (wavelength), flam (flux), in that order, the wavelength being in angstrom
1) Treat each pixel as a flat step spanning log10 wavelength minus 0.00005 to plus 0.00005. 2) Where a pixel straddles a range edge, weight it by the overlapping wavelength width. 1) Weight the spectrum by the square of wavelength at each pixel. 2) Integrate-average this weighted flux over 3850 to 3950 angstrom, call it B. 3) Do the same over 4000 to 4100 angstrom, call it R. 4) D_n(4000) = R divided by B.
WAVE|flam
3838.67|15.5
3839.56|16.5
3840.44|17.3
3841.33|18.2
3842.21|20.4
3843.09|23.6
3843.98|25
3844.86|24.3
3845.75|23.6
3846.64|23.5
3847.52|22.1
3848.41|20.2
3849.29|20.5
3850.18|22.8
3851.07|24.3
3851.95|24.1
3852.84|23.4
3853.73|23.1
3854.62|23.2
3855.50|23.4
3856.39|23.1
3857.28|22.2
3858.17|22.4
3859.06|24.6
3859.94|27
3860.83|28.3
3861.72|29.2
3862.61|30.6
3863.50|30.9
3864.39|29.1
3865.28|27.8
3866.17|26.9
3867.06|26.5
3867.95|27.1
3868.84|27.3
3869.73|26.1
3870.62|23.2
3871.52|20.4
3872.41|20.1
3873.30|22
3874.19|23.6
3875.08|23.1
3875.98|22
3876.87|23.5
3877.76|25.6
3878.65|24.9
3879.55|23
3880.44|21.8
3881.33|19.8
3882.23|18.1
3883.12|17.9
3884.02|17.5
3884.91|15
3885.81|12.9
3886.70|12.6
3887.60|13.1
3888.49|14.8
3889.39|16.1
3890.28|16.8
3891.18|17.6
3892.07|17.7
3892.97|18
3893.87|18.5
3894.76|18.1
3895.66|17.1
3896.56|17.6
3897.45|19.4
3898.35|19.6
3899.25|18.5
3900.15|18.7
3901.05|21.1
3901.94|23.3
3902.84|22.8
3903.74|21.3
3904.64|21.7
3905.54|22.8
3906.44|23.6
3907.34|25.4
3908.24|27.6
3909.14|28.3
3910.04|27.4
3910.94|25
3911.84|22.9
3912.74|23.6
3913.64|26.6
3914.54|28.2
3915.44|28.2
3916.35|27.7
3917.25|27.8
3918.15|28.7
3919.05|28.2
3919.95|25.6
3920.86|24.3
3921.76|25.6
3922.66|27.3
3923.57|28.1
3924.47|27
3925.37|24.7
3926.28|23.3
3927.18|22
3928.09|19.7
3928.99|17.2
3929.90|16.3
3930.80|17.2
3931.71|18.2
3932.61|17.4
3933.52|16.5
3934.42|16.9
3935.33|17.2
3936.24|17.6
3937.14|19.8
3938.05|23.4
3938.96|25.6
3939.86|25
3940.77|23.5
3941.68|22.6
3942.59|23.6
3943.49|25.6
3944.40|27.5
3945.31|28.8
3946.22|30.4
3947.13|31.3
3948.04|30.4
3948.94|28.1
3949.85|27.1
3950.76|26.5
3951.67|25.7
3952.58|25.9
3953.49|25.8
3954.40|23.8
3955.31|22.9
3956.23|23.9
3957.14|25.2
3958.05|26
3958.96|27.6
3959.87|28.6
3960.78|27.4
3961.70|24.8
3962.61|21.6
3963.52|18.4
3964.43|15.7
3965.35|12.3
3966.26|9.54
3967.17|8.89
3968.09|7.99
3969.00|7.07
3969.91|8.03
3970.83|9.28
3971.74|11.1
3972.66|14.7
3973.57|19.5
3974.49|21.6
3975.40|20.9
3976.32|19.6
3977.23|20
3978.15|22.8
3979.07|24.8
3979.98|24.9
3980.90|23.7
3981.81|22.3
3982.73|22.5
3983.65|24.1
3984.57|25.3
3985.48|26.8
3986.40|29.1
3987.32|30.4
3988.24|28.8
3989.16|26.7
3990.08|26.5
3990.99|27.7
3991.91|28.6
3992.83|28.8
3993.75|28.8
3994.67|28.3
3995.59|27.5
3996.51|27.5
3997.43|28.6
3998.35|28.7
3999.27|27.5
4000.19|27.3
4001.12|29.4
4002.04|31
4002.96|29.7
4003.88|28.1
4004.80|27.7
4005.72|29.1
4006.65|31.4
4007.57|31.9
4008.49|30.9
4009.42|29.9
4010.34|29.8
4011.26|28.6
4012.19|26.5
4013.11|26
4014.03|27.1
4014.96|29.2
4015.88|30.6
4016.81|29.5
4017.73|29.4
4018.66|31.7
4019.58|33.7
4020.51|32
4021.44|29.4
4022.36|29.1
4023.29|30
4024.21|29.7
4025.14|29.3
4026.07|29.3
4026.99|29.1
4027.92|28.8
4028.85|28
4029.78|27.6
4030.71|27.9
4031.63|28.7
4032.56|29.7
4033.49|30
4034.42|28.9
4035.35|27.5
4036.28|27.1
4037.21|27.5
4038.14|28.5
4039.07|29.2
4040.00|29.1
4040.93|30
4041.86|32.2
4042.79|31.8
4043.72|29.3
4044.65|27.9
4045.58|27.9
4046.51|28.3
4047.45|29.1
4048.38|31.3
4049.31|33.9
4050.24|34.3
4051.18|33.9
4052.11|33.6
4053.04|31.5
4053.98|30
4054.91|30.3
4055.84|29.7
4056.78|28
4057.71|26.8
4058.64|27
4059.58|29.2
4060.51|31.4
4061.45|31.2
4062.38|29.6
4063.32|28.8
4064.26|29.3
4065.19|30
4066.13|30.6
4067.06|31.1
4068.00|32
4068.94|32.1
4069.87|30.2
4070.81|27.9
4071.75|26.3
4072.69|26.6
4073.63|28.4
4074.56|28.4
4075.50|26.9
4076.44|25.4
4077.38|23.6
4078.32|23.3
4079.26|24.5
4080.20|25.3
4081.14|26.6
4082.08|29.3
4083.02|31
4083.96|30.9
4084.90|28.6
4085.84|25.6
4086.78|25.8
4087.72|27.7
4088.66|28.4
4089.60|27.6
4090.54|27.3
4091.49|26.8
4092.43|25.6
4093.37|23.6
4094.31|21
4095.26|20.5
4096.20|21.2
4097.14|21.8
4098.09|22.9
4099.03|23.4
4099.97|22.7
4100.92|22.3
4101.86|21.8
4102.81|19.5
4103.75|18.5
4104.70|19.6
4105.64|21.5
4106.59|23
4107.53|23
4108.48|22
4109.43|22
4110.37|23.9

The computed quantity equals 1.3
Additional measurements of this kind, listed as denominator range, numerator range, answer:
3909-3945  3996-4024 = 1.30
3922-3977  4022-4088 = 1.43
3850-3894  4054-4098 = 1.37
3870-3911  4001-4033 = 1.54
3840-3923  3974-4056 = 1.34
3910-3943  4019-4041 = 1.33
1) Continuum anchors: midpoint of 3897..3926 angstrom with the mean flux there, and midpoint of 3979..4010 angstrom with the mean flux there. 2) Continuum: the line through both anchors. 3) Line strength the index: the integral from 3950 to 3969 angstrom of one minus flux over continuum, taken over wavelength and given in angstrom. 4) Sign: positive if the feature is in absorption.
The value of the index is 3.8 angstrom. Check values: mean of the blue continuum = 24.7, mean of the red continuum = 27.8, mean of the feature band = 21.2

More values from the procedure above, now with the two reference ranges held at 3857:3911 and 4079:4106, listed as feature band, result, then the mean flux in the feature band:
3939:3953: -2.5 angstrom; 26.8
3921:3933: 0.3 angstrom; 21.9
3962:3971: 4.2 angstrom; 12.2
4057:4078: -3.9 angstrom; 28.7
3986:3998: -2.5 angstrom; 28.3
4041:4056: -4.3 angstrom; 30.9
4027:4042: -3.1 angstrom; 28.7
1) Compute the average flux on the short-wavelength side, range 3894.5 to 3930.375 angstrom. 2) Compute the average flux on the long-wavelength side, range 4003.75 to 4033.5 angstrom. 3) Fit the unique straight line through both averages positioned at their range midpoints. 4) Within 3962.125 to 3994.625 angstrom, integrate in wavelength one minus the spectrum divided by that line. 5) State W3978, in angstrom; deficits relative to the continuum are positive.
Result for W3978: 7.9 angstrom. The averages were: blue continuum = 23.6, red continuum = 29.4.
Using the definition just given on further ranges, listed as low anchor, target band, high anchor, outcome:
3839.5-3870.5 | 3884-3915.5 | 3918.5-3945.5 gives 3.69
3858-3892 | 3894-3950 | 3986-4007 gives 2.90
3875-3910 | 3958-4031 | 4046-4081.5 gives 0.87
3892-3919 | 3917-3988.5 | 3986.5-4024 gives 9.69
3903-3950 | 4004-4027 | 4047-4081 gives -1.85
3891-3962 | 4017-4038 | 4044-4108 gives -2.69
